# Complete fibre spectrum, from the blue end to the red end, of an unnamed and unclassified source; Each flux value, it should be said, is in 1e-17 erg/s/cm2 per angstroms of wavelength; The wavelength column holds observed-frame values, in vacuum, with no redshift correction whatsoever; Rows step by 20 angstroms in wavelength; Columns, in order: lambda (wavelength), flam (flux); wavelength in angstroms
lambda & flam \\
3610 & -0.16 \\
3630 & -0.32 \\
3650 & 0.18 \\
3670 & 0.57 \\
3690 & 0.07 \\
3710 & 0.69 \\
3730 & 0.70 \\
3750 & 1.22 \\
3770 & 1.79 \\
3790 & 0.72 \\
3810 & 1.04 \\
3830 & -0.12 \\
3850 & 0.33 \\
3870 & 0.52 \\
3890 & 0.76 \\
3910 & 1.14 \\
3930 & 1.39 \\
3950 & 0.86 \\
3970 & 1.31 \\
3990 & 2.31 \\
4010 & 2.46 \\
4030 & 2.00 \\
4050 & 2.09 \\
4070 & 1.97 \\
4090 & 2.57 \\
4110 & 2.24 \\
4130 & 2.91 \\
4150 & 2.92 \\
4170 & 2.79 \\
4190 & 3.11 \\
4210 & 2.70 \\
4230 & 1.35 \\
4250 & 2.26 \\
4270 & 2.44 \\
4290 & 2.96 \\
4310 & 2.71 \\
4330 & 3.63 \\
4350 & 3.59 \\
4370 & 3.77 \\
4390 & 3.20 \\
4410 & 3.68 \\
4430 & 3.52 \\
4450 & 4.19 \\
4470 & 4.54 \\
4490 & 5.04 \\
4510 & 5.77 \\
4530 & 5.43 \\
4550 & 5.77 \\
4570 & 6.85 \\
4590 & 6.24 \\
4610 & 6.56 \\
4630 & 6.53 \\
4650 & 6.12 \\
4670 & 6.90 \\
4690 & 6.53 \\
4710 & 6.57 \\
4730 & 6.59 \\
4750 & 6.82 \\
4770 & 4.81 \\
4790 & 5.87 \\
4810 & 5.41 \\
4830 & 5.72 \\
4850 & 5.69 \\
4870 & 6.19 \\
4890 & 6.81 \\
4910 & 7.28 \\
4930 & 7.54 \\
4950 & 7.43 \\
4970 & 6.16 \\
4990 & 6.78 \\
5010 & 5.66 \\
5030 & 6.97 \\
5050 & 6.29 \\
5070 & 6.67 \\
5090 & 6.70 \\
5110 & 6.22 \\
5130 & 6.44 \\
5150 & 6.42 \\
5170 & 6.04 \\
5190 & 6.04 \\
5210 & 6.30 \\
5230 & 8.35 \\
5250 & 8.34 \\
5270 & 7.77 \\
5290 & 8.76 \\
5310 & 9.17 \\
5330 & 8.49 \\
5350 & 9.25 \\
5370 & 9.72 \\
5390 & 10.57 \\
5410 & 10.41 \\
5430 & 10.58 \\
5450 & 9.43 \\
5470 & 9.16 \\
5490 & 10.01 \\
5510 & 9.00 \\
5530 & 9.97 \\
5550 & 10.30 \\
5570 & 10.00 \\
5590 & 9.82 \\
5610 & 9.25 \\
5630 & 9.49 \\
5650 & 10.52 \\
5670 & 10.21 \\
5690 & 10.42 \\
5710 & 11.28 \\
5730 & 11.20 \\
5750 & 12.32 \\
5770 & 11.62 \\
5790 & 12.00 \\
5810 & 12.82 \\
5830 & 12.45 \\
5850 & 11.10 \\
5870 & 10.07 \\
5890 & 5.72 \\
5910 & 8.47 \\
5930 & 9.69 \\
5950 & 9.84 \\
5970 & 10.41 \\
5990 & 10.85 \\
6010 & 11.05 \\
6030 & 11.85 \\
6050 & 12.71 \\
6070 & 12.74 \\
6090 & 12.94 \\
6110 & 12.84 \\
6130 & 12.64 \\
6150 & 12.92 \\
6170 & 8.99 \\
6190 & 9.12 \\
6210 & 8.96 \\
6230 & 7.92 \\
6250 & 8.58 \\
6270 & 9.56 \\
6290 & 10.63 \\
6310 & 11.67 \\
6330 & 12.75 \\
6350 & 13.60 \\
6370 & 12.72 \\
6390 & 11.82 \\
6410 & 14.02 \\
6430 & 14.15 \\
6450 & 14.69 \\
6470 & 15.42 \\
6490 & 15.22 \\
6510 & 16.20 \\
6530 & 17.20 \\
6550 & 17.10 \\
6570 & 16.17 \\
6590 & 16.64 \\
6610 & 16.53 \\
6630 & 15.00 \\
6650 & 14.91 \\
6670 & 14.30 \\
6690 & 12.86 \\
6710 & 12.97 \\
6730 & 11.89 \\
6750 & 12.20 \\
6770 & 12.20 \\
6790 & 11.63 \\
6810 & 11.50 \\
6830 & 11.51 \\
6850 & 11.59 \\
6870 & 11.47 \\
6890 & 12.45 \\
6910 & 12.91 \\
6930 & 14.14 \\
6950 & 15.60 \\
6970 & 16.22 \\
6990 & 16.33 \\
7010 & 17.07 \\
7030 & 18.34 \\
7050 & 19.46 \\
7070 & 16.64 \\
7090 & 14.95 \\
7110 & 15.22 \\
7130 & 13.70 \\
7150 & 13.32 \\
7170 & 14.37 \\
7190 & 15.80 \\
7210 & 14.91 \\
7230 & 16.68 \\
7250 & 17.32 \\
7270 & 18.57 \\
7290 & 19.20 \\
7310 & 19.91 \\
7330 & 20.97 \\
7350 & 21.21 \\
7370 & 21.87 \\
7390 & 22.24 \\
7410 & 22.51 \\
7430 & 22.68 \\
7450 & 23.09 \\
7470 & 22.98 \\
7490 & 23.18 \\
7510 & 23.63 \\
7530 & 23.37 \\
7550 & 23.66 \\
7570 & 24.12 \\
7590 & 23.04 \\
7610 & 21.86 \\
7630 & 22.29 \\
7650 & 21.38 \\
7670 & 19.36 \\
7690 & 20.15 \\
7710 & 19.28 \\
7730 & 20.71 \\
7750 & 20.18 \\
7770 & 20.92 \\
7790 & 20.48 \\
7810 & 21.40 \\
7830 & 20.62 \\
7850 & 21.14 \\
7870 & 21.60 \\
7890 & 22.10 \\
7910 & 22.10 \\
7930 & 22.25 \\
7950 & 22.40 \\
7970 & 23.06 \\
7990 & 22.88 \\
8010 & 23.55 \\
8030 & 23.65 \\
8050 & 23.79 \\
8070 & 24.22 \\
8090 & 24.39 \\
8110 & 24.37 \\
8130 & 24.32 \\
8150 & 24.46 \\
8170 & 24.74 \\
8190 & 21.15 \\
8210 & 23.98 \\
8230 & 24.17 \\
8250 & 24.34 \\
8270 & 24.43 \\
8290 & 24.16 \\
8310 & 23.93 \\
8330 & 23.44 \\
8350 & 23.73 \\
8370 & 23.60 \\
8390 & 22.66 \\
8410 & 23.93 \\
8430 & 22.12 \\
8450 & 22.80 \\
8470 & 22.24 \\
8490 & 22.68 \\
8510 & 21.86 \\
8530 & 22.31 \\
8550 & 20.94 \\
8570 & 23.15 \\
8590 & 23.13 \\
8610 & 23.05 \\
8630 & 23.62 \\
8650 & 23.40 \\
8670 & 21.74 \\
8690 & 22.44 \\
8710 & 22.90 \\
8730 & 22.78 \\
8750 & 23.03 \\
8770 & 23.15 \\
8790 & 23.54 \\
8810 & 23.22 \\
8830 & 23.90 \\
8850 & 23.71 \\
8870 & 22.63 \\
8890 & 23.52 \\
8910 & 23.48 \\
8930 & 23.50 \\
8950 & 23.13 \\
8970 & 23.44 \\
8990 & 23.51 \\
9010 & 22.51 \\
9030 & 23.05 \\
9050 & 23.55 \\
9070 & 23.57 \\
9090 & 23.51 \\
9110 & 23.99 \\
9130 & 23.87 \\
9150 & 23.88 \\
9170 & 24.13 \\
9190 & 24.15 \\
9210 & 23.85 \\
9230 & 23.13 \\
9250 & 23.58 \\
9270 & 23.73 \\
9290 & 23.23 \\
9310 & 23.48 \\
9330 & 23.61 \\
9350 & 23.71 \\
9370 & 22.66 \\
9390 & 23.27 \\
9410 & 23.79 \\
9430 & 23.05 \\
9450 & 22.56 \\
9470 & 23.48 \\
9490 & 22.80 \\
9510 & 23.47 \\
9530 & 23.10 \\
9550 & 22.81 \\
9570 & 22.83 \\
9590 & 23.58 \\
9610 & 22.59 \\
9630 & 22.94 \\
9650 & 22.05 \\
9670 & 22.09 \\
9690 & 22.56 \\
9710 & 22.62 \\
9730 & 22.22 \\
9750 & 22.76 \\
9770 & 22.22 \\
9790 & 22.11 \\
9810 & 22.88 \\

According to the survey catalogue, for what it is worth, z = 0.00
